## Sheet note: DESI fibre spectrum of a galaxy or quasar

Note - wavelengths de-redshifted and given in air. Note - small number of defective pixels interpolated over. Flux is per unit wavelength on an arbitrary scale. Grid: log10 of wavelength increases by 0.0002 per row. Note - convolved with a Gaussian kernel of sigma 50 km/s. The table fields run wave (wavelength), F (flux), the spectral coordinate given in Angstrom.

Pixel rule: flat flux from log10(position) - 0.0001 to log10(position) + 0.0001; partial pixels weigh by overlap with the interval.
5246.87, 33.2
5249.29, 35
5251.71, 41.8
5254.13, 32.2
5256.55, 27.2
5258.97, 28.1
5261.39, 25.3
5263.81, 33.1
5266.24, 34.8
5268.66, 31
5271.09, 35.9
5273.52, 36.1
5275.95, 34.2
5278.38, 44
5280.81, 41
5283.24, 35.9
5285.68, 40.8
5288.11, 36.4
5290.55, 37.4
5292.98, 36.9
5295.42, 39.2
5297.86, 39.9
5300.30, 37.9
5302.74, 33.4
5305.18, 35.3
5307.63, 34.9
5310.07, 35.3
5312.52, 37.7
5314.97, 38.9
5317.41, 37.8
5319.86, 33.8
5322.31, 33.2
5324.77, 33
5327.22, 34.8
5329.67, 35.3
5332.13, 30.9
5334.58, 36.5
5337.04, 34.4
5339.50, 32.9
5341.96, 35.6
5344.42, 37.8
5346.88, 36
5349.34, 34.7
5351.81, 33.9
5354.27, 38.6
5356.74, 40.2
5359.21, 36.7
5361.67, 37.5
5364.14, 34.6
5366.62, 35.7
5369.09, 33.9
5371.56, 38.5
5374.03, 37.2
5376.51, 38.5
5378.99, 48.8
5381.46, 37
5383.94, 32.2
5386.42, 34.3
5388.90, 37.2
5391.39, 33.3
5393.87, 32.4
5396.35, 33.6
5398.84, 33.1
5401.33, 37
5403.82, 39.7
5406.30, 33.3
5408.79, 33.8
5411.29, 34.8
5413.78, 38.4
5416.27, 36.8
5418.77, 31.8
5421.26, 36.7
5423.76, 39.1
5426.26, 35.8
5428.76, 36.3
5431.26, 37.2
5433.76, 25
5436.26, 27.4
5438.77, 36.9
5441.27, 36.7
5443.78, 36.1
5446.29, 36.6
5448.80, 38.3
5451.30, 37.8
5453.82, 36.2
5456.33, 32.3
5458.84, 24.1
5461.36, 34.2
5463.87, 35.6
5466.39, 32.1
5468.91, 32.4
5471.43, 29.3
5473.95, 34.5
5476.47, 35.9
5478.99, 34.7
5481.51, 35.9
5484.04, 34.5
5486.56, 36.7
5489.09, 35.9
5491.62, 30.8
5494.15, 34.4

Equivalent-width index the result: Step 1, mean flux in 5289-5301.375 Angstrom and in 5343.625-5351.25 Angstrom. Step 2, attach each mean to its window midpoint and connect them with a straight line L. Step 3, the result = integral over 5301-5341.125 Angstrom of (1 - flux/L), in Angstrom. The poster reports 2.3 Angstrom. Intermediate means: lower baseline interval 38.2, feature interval 34.9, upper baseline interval 35.9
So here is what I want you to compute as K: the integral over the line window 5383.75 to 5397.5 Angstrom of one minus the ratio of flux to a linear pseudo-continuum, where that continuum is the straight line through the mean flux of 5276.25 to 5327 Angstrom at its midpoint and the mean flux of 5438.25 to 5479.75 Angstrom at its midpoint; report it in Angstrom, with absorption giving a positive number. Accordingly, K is 0.6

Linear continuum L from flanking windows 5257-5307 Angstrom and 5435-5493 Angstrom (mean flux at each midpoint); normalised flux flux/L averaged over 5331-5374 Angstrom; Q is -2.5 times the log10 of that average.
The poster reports -0.02 mag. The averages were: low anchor 35.7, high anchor 34.1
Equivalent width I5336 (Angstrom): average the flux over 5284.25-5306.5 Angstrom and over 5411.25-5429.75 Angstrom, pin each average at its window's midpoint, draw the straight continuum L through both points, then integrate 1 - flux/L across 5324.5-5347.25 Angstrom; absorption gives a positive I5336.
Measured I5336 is 1.4 Angstrom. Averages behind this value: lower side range 37.4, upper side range 36.3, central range 34.8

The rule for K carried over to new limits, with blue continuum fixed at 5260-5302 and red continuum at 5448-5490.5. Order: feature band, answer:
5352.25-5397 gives -1.8 Angstrom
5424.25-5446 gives 0.2 Angstrom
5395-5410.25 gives -0.1 Angstrom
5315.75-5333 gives 0.8 Angstrom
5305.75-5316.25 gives -0.2 Angstrom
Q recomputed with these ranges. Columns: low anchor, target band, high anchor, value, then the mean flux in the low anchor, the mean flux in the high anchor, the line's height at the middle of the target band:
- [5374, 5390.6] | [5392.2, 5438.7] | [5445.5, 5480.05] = 0.047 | 37.8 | 33.8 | 36.2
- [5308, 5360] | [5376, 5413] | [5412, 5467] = -0.026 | 35.6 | 34.6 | 35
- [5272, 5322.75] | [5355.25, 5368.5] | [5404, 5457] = -0.017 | 37.2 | 35.2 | 36.2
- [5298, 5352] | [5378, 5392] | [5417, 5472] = -0.073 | 35.3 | 34.1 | 34.7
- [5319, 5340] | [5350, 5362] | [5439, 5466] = -0.096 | 33.9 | 34.8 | 34.1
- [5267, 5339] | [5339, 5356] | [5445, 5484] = -0.009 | 36.2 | 34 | 35.6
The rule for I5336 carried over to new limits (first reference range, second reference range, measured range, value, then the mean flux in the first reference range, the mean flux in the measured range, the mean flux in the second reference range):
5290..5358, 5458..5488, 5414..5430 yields -0.9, 35.9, 36.2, 33.5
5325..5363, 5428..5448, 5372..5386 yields -1.4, 35.7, 38.5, 34.1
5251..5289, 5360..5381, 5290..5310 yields -0.6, 34.8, 36.8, 38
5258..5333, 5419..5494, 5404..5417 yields -0.4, 35.6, 35.7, 34.3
